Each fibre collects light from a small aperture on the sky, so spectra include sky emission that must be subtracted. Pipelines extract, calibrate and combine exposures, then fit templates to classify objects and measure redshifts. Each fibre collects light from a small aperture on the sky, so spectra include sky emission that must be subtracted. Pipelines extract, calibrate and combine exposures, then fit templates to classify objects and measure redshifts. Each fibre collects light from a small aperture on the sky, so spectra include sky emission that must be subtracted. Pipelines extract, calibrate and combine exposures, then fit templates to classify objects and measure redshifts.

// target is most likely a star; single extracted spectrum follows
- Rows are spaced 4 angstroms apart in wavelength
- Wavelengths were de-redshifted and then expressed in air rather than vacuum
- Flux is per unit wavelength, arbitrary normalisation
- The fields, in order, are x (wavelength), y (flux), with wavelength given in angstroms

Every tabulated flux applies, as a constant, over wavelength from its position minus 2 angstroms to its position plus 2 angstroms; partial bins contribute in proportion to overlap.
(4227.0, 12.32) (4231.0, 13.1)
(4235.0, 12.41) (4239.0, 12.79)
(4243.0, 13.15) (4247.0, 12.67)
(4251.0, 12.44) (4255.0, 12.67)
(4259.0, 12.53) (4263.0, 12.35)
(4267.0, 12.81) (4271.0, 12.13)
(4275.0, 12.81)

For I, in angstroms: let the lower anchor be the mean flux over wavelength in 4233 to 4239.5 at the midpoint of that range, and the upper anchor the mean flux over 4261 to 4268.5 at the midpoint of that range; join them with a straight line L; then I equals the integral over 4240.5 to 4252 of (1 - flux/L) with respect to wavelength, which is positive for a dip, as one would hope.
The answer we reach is -0.2 angstroms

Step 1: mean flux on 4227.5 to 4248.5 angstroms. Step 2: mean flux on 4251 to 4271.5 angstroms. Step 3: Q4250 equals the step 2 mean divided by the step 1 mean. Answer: 0.98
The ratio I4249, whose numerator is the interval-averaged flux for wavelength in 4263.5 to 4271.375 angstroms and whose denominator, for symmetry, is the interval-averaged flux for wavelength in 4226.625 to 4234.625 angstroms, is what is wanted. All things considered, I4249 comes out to 0.98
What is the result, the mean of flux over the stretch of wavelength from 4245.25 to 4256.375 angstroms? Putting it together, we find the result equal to 12.6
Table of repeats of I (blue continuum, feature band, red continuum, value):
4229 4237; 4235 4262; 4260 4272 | -0.12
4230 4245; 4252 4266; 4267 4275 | 0.08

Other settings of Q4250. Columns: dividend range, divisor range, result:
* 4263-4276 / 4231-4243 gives 0.98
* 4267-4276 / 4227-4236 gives 0.99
